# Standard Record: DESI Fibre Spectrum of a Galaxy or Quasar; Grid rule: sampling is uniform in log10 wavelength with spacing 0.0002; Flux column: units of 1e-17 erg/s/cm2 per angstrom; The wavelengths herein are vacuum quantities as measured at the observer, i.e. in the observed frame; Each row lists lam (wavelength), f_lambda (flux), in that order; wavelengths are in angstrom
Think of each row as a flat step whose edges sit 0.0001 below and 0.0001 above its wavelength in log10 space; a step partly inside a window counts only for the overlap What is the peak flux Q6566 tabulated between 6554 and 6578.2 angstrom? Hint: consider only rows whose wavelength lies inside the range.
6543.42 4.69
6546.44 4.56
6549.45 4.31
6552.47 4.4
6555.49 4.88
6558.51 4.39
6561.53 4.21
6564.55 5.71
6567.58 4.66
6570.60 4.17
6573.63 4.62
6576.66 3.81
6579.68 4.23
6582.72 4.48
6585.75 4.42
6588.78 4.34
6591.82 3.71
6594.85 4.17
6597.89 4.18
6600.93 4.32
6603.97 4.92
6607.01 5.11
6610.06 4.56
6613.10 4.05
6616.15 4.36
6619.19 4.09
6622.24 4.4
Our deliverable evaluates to 5.71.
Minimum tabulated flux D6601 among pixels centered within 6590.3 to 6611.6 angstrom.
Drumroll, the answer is 3.71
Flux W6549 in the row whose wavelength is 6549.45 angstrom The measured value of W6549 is 4.31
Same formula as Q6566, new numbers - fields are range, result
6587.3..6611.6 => 5.11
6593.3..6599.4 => 4.18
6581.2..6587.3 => 4.48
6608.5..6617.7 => 4.56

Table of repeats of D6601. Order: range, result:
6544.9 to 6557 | 4.31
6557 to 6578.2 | 3.81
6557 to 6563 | 4.21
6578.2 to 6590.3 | 4.23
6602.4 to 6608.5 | 4.92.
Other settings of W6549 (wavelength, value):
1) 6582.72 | 4.48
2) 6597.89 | 4.18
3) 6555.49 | 4.88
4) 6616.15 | 4.36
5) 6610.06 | 4.56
